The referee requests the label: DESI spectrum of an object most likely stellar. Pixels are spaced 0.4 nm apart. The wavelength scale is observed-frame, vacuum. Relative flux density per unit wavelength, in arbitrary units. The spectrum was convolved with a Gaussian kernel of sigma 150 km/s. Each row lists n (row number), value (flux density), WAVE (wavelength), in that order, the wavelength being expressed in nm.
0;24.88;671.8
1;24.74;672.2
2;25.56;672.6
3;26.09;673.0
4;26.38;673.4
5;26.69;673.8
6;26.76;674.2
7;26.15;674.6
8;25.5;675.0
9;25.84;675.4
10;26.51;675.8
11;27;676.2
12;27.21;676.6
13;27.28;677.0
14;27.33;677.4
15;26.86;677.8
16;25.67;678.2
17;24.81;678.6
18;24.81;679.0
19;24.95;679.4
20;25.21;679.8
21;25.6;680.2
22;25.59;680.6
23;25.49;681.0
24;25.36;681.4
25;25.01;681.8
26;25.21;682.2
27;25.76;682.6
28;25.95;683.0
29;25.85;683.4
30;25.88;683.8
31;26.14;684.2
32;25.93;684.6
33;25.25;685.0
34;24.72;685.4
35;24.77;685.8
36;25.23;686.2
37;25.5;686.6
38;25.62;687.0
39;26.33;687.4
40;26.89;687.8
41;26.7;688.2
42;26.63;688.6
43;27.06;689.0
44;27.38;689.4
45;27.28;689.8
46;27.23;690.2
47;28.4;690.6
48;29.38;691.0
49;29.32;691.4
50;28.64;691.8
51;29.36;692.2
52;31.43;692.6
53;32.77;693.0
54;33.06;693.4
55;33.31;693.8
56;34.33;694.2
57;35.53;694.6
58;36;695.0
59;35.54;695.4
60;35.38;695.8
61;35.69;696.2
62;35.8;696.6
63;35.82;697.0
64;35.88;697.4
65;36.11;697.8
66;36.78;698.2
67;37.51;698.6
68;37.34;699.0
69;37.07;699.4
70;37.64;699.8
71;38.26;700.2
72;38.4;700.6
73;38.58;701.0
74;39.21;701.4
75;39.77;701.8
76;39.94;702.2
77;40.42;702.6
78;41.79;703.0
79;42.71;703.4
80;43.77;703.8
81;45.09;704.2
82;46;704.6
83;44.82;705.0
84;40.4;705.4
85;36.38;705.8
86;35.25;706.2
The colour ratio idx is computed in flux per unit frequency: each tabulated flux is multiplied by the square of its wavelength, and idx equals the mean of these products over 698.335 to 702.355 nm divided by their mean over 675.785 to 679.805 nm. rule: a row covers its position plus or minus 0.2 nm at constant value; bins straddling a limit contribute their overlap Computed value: 1.56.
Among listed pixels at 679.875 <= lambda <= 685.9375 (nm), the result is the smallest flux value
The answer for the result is 24.72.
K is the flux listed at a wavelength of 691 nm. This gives 29.38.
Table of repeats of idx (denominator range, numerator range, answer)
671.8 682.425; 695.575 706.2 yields 1.62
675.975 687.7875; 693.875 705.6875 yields 1.58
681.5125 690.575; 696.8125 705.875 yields 1.59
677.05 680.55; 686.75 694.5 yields 1.17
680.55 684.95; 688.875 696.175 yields 1.26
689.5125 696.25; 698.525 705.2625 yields 1.31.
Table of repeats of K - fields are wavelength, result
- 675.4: 25.84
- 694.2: 34.33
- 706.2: 35.25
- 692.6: 31.43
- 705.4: 40.4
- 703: 41.79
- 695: 36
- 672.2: 24.74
